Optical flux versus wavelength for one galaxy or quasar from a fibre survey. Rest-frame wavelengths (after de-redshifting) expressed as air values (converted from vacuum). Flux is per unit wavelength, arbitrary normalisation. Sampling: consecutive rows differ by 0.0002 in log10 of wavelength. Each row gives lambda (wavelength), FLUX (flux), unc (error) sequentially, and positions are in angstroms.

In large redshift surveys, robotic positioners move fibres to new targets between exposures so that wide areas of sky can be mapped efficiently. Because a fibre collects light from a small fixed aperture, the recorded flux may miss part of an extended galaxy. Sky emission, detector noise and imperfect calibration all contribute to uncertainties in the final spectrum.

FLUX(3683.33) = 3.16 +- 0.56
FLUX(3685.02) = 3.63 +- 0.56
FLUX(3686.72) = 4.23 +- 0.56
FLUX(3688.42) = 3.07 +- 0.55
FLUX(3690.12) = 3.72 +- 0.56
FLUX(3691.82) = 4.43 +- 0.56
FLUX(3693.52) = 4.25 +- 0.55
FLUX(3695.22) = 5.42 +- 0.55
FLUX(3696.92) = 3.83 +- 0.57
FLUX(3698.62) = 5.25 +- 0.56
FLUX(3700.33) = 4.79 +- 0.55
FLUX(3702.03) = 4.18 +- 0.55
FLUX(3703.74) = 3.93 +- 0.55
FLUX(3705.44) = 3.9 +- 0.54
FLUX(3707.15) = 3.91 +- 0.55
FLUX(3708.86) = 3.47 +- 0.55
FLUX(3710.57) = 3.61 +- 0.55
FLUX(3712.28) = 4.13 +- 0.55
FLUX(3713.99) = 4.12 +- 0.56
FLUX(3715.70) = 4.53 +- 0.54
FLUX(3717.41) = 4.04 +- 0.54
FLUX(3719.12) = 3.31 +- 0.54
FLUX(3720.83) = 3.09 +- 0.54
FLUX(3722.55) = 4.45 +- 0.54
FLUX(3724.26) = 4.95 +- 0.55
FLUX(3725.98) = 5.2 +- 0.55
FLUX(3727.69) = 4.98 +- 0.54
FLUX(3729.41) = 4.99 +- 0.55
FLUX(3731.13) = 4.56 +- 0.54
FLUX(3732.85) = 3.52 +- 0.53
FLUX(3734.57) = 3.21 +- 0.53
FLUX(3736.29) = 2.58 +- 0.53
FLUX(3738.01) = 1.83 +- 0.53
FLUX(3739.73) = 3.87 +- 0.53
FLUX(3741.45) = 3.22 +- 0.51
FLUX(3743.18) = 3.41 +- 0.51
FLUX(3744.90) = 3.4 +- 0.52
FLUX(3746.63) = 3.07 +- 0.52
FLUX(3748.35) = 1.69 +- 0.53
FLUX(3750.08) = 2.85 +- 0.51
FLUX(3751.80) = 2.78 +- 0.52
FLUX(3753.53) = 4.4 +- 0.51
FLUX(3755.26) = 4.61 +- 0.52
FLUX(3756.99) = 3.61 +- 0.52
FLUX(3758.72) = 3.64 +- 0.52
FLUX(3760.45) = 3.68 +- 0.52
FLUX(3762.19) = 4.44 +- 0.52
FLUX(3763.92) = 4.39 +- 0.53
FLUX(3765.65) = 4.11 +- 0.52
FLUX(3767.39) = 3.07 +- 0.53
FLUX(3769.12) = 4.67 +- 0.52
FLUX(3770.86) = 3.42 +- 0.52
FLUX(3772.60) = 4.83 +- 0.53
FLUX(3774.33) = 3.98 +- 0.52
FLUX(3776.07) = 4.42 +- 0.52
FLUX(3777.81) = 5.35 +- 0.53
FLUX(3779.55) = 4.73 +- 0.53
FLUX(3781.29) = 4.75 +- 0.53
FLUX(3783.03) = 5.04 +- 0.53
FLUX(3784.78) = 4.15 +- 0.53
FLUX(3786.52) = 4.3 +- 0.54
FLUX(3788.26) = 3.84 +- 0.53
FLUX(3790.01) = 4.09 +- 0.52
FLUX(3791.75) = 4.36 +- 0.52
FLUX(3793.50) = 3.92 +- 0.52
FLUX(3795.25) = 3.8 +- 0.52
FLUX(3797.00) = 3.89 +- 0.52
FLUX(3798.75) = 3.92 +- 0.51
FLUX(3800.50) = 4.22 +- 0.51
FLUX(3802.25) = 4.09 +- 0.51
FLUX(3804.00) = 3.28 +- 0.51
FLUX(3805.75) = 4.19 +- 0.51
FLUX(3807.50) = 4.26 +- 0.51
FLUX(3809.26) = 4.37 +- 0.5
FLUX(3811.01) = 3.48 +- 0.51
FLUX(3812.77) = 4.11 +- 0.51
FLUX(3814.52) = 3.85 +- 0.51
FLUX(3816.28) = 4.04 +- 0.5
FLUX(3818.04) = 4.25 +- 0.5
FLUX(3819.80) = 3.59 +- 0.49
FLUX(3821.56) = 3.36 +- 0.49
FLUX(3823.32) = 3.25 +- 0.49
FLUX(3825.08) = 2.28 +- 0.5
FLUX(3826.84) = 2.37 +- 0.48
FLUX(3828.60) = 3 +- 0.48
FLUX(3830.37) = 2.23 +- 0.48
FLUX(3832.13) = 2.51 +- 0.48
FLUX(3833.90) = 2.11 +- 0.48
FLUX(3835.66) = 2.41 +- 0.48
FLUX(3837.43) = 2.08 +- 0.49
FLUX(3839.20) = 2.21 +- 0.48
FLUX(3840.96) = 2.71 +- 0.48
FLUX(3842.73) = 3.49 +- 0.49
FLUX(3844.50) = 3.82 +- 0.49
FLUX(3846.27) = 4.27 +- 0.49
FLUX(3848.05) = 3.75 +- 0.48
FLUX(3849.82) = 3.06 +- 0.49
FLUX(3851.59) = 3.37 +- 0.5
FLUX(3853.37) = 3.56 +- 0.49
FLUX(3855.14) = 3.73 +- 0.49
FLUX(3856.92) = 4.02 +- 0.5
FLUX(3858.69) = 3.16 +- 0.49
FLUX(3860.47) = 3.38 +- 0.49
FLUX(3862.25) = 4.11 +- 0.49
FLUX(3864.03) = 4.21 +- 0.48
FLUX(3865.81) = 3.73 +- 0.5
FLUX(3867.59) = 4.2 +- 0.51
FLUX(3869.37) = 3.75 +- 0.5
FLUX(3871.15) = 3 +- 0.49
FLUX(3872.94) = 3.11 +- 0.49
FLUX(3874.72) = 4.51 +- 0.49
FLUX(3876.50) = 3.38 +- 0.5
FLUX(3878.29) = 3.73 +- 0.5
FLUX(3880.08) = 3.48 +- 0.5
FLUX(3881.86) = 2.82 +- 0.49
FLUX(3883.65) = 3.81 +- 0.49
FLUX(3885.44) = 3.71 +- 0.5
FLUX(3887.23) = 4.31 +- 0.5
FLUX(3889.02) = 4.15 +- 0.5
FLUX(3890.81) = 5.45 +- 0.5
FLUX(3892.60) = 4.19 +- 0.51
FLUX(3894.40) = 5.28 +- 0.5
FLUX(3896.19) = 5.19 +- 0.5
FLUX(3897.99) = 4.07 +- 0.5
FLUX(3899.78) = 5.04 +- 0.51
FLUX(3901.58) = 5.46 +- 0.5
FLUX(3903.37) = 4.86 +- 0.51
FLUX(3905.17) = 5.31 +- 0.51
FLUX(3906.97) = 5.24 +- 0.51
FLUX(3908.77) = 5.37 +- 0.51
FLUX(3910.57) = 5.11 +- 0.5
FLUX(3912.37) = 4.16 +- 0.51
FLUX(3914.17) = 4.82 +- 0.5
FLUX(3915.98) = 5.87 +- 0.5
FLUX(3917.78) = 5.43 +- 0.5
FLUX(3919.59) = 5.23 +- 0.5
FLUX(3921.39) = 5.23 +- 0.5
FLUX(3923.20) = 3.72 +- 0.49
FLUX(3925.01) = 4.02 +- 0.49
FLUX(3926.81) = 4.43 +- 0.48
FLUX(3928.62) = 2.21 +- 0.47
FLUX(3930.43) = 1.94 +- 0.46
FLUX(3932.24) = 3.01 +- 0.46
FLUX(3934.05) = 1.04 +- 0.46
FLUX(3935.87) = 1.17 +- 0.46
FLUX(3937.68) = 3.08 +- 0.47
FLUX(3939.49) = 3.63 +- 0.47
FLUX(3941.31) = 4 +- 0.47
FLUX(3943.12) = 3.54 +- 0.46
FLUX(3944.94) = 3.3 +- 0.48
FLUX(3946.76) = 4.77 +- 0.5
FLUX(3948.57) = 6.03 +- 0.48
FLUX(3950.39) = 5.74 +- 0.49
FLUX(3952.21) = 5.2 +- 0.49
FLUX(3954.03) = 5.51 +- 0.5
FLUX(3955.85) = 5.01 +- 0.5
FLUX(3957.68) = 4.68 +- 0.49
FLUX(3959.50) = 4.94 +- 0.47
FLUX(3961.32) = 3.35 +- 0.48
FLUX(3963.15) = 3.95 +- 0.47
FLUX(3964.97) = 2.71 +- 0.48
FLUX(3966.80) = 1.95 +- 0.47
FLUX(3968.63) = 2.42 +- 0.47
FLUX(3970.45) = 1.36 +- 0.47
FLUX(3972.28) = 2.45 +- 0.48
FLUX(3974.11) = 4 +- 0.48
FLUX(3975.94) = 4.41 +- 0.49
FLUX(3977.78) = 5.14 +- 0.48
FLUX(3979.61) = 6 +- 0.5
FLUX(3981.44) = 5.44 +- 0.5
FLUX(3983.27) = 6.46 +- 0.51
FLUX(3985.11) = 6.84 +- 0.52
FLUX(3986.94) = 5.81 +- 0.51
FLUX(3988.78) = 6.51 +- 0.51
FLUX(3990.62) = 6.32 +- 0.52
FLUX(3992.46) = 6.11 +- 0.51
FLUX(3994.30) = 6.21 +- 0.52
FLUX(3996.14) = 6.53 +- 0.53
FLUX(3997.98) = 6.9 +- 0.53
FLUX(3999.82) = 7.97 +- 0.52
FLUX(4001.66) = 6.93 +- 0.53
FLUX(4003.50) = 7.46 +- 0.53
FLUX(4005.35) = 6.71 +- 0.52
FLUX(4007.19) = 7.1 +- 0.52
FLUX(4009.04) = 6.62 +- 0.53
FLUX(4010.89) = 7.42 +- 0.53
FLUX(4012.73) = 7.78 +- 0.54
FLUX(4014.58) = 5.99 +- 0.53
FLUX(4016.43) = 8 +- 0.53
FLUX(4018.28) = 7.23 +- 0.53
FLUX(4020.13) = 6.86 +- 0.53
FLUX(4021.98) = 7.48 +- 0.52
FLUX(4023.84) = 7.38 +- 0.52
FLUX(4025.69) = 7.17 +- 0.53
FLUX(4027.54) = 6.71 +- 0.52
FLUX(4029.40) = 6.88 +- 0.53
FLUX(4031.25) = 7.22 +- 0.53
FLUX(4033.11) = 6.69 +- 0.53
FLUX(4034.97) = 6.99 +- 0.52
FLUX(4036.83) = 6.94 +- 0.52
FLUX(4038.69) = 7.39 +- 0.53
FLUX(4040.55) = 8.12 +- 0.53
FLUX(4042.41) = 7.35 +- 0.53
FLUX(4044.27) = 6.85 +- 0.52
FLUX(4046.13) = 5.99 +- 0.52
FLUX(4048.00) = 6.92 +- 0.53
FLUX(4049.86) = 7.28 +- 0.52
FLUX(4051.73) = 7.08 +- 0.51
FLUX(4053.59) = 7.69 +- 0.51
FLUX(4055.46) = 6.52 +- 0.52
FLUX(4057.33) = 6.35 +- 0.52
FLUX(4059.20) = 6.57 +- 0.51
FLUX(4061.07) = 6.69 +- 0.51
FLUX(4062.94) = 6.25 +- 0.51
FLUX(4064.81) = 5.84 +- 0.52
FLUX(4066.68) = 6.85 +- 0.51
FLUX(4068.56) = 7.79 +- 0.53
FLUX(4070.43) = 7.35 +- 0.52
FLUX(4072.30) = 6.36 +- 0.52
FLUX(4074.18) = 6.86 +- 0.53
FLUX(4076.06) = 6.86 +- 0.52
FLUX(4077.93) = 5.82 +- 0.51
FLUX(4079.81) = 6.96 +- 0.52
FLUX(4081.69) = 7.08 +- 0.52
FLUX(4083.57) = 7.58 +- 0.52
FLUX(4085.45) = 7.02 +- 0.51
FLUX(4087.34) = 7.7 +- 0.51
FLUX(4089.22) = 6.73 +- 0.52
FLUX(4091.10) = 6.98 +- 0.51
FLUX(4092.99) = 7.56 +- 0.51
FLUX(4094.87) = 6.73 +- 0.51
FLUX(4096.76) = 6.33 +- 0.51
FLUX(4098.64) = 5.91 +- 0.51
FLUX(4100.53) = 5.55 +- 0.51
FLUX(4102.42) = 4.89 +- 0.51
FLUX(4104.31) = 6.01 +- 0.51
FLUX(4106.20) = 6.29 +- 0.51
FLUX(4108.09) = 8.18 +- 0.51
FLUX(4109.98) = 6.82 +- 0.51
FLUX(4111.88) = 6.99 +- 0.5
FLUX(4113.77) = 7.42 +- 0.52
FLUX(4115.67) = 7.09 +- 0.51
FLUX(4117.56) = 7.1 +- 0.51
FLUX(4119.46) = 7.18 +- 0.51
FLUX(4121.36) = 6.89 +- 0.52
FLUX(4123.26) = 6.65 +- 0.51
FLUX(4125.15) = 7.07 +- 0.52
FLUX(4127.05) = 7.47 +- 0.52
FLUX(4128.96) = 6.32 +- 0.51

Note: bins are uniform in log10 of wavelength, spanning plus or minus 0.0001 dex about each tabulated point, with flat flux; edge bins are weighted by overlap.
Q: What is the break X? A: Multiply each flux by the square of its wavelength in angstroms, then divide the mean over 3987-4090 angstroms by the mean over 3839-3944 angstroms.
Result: 1.9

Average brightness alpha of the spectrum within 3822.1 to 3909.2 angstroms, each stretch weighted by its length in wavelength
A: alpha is 3.71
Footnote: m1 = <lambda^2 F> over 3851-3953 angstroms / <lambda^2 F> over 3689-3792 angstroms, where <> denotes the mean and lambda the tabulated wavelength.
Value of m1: 1.1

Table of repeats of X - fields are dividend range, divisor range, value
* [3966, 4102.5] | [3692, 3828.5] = 1.90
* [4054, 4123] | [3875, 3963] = 1.72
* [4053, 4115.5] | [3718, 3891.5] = 2.09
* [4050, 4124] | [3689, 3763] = 2.11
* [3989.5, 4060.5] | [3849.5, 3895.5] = 1.97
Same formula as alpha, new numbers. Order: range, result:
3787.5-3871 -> 3.52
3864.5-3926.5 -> 4.43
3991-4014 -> 6.95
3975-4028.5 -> 6.67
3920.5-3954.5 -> 3.75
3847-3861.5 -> 3.52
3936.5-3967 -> 4.22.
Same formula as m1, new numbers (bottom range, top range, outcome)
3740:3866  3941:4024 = 1.66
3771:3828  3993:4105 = 1.96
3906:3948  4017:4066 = 1.87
